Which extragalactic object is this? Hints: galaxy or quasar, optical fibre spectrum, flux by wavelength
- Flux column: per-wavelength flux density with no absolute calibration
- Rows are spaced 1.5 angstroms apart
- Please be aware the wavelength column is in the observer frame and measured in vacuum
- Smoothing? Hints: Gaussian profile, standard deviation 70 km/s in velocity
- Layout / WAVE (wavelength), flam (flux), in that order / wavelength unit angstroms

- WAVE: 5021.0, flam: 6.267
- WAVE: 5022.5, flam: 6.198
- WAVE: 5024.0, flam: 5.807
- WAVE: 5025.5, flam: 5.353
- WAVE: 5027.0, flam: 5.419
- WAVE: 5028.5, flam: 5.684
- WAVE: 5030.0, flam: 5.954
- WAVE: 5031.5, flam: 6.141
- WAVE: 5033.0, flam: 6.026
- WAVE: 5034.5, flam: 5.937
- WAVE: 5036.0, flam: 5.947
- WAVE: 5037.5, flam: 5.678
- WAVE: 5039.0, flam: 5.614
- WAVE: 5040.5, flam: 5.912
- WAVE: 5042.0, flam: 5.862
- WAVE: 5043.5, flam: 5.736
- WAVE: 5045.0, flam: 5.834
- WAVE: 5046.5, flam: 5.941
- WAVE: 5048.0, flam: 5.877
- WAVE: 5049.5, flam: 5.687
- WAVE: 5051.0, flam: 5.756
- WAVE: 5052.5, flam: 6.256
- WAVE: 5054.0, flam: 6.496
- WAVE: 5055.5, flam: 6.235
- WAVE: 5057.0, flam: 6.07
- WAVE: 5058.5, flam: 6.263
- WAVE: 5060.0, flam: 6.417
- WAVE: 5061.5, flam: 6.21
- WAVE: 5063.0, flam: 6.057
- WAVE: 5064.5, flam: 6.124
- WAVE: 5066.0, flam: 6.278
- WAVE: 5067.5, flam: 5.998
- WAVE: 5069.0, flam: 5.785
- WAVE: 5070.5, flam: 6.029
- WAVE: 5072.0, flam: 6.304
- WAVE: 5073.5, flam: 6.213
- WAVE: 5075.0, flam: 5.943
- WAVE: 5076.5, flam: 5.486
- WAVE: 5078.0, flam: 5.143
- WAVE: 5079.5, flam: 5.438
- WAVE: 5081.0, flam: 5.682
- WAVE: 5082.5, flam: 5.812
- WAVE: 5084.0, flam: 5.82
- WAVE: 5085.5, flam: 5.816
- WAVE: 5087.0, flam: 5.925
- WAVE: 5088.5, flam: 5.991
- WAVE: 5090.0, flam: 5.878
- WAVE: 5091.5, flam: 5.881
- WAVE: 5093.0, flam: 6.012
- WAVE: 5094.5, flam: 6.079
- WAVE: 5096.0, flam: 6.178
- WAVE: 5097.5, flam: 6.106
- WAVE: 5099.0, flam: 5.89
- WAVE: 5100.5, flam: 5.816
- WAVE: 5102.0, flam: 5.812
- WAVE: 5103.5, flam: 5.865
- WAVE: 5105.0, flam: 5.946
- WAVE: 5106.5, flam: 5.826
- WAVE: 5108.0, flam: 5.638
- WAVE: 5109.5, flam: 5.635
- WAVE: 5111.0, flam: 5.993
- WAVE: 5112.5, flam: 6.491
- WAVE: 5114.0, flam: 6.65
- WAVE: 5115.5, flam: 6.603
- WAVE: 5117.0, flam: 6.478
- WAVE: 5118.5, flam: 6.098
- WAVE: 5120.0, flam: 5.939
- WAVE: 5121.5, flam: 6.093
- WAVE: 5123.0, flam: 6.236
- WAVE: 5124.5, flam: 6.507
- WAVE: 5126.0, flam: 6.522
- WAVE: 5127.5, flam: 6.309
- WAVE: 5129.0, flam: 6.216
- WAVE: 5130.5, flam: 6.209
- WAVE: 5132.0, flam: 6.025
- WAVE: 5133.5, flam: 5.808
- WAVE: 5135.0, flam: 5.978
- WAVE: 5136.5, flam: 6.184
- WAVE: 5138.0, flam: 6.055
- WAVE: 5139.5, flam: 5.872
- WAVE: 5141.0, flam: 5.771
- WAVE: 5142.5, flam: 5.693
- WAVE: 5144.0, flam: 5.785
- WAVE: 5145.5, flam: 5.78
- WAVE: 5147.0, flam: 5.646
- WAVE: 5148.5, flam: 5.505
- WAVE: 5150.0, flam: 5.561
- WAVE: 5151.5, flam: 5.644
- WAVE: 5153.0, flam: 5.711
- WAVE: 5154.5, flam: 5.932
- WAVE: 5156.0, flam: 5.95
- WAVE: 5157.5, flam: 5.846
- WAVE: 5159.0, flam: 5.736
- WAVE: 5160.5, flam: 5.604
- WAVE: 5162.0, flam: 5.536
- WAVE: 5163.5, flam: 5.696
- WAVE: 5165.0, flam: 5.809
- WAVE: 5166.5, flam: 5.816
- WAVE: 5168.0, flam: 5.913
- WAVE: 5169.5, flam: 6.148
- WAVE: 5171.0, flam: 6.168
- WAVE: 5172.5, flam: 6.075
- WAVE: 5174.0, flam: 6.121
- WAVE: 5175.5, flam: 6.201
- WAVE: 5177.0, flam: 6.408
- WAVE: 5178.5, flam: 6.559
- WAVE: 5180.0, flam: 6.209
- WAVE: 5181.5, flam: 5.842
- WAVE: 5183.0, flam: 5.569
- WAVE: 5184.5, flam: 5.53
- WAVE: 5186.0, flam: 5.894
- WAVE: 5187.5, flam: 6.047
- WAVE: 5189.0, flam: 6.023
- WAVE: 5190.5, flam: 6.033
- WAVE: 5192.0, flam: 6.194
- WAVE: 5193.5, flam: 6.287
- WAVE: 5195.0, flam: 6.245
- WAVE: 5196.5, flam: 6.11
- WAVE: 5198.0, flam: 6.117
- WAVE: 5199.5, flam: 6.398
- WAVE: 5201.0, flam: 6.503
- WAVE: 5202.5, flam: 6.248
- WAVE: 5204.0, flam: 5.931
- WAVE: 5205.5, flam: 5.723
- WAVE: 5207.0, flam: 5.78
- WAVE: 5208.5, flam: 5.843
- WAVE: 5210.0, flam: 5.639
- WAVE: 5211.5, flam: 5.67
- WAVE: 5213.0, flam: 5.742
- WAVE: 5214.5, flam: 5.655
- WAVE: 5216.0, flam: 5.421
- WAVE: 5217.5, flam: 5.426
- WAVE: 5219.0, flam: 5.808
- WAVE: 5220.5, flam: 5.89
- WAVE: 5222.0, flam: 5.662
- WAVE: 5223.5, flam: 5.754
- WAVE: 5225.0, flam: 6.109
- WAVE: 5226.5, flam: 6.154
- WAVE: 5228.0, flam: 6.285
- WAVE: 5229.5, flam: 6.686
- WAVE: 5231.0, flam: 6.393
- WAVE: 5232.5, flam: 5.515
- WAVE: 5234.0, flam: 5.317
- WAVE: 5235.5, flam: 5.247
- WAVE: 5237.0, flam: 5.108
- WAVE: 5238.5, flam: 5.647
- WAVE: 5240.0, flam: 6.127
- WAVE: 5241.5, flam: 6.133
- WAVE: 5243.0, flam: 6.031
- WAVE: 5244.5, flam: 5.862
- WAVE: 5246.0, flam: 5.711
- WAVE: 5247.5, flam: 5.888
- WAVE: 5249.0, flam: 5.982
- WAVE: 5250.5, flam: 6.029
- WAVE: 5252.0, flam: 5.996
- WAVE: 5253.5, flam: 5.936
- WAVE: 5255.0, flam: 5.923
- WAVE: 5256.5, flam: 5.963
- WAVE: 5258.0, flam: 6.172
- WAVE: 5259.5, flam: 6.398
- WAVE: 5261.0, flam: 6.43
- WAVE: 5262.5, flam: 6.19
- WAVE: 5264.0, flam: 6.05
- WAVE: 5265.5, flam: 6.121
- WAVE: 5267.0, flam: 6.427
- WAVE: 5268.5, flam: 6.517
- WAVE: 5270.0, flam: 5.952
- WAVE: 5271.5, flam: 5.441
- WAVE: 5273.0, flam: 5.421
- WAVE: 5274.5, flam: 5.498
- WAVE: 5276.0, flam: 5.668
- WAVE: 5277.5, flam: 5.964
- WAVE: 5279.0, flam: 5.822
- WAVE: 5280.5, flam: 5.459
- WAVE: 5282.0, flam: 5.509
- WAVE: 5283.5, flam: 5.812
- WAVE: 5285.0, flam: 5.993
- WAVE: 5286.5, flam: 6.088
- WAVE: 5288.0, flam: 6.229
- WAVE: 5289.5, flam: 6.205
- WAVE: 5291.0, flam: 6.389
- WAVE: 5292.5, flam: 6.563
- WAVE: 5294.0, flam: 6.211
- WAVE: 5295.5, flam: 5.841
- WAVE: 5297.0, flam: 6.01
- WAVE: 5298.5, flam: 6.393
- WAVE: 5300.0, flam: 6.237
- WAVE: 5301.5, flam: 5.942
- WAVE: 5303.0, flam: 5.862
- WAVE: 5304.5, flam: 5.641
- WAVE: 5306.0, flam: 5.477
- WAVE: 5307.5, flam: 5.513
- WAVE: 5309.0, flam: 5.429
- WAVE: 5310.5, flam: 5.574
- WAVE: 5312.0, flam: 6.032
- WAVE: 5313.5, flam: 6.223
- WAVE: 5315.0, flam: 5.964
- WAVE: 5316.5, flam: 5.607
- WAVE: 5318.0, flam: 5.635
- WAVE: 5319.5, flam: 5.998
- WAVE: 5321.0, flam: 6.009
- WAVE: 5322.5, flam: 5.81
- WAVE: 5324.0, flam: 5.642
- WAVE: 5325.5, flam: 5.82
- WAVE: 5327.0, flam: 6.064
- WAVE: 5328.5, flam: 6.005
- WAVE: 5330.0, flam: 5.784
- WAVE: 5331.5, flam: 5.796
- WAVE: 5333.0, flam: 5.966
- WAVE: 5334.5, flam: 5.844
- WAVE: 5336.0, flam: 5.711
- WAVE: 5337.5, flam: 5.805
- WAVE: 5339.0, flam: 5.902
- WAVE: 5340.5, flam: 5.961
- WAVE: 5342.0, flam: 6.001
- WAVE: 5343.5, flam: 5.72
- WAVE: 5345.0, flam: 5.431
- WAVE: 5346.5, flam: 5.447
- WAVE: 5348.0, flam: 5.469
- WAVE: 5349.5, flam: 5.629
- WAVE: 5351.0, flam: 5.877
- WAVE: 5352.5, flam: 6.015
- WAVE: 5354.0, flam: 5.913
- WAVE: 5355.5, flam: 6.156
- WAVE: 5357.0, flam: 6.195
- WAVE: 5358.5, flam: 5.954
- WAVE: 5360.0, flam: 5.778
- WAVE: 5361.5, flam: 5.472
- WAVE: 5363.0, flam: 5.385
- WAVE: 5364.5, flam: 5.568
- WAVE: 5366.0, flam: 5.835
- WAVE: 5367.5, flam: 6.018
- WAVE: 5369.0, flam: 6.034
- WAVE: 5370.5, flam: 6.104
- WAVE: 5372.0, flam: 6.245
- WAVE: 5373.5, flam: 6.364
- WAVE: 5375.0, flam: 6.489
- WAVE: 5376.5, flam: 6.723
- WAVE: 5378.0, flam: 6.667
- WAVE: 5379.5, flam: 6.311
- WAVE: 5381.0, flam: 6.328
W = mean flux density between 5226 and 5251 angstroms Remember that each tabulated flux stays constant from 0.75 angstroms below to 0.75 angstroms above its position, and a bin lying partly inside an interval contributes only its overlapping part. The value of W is 5.89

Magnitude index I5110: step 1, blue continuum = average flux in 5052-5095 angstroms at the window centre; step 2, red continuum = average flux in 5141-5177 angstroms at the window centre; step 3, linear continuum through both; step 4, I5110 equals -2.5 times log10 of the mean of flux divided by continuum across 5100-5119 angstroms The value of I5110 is -0.03 mag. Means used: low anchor 5.99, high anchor 5.83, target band 6.07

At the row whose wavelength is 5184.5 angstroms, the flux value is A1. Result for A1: 5.53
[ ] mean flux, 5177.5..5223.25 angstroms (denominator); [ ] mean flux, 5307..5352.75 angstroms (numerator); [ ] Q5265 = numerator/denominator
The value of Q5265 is 0.98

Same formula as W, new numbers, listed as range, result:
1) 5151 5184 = 5.93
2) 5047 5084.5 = 5.98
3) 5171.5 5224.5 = 5.96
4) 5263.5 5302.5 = 5.99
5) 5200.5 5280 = 5.9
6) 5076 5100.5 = 5.82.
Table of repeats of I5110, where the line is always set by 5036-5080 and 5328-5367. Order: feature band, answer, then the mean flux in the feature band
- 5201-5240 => 0.01 mag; 5.81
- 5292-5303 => -0.06 mag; 6.14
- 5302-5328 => 0.00 mag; 5.79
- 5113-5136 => -0.06 mag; 6.25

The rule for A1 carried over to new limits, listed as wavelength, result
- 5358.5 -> 5.954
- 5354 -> 5.913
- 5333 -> 5.966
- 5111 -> 5.993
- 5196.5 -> 6.11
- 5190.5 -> 6.033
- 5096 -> 6.178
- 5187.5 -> 6.047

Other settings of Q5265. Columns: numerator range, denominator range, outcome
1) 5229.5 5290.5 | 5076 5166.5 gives 1.00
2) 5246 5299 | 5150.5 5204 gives 1.00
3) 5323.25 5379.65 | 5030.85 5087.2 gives 1.00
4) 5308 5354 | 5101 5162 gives 0.97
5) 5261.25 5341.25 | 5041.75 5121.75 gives 0.99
